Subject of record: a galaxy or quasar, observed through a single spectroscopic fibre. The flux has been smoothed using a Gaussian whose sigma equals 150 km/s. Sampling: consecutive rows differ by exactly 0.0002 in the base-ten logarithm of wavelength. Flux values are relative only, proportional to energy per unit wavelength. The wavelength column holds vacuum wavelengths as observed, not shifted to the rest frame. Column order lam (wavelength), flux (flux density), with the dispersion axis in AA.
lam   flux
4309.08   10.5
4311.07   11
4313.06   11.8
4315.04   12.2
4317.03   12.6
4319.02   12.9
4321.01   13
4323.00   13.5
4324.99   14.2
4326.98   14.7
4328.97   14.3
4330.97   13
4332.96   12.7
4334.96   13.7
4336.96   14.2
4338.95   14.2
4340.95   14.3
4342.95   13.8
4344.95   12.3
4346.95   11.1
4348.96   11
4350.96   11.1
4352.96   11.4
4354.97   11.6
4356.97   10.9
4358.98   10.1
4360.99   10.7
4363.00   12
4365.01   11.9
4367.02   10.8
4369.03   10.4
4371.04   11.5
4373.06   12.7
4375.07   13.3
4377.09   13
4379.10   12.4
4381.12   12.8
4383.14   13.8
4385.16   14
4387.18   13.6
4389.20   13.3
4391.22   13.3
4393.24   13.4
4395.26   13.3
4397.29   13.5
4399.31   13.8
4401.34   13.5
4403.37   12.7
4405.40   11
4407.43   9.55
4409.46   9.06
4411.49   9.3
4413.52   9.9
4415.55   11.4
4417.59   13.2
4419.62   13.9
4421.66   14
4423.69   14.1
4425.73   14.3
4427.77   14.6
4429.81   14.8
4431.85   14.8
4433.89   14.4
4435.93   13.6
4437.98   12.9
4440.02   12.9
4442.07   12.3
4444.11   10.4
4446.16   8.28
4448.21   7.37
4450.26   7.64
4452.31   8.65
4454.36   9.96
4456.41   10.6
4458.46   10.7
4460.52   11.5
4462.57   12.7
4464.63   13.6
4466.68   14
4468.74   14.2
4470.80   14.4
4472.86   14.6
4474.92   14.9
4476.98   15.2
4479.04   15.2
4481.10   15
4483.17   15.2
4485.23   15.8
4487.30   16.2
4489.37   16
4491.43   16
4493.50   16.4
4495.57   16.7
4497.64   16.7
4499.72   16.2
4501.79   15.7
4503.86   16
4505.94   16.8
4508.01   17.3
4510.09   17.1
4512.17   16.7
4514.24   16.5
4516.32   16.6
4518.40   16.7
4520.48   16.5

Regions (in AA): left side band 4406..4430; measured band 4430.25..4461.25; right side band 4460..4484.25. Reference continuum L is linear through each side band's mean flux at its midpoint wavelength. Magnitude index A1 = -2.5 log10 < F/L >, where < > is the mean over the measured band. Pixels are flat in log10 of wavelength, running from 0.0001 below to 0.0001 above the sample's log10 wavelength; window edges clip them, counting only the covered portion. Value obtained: 0.19 mag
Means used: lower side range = 12.2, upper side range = 14.3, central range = 11.1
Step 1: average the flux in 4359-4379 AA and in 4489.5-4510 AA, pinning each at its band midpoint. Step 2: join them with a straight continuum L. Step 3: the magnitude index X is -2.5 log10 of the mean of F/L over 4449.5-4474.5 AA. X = 0.25 mag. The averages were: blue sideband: 11.8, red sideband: 16.4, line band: 12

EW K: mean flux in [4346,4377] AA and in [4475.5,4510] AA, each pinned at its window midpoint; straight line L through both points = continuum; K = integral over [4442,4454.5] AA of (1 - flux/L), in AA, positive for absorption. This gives 4.8 AA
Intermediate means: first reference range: 11.4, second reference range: 16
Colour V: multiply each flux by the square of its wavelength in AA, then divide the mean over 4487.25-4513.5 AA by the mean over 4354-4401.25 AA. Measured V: 1.4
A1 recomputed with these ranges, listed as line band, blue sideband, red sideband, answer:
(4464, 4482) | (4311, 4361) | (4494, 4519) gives 0.086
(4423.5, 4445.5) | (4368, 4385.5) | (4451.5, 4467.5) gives -0.139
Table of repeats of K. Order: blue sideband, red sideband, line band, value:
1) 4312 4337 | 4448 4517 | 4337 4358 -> 1.82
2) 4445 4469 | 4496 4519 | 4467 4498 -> -4.15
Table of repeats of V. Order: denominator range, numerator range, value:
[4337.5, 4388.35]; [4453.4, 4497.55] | 1.23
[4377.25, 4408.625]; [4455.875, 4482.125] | 1.09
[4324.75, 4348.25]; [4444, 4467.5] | 0.82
